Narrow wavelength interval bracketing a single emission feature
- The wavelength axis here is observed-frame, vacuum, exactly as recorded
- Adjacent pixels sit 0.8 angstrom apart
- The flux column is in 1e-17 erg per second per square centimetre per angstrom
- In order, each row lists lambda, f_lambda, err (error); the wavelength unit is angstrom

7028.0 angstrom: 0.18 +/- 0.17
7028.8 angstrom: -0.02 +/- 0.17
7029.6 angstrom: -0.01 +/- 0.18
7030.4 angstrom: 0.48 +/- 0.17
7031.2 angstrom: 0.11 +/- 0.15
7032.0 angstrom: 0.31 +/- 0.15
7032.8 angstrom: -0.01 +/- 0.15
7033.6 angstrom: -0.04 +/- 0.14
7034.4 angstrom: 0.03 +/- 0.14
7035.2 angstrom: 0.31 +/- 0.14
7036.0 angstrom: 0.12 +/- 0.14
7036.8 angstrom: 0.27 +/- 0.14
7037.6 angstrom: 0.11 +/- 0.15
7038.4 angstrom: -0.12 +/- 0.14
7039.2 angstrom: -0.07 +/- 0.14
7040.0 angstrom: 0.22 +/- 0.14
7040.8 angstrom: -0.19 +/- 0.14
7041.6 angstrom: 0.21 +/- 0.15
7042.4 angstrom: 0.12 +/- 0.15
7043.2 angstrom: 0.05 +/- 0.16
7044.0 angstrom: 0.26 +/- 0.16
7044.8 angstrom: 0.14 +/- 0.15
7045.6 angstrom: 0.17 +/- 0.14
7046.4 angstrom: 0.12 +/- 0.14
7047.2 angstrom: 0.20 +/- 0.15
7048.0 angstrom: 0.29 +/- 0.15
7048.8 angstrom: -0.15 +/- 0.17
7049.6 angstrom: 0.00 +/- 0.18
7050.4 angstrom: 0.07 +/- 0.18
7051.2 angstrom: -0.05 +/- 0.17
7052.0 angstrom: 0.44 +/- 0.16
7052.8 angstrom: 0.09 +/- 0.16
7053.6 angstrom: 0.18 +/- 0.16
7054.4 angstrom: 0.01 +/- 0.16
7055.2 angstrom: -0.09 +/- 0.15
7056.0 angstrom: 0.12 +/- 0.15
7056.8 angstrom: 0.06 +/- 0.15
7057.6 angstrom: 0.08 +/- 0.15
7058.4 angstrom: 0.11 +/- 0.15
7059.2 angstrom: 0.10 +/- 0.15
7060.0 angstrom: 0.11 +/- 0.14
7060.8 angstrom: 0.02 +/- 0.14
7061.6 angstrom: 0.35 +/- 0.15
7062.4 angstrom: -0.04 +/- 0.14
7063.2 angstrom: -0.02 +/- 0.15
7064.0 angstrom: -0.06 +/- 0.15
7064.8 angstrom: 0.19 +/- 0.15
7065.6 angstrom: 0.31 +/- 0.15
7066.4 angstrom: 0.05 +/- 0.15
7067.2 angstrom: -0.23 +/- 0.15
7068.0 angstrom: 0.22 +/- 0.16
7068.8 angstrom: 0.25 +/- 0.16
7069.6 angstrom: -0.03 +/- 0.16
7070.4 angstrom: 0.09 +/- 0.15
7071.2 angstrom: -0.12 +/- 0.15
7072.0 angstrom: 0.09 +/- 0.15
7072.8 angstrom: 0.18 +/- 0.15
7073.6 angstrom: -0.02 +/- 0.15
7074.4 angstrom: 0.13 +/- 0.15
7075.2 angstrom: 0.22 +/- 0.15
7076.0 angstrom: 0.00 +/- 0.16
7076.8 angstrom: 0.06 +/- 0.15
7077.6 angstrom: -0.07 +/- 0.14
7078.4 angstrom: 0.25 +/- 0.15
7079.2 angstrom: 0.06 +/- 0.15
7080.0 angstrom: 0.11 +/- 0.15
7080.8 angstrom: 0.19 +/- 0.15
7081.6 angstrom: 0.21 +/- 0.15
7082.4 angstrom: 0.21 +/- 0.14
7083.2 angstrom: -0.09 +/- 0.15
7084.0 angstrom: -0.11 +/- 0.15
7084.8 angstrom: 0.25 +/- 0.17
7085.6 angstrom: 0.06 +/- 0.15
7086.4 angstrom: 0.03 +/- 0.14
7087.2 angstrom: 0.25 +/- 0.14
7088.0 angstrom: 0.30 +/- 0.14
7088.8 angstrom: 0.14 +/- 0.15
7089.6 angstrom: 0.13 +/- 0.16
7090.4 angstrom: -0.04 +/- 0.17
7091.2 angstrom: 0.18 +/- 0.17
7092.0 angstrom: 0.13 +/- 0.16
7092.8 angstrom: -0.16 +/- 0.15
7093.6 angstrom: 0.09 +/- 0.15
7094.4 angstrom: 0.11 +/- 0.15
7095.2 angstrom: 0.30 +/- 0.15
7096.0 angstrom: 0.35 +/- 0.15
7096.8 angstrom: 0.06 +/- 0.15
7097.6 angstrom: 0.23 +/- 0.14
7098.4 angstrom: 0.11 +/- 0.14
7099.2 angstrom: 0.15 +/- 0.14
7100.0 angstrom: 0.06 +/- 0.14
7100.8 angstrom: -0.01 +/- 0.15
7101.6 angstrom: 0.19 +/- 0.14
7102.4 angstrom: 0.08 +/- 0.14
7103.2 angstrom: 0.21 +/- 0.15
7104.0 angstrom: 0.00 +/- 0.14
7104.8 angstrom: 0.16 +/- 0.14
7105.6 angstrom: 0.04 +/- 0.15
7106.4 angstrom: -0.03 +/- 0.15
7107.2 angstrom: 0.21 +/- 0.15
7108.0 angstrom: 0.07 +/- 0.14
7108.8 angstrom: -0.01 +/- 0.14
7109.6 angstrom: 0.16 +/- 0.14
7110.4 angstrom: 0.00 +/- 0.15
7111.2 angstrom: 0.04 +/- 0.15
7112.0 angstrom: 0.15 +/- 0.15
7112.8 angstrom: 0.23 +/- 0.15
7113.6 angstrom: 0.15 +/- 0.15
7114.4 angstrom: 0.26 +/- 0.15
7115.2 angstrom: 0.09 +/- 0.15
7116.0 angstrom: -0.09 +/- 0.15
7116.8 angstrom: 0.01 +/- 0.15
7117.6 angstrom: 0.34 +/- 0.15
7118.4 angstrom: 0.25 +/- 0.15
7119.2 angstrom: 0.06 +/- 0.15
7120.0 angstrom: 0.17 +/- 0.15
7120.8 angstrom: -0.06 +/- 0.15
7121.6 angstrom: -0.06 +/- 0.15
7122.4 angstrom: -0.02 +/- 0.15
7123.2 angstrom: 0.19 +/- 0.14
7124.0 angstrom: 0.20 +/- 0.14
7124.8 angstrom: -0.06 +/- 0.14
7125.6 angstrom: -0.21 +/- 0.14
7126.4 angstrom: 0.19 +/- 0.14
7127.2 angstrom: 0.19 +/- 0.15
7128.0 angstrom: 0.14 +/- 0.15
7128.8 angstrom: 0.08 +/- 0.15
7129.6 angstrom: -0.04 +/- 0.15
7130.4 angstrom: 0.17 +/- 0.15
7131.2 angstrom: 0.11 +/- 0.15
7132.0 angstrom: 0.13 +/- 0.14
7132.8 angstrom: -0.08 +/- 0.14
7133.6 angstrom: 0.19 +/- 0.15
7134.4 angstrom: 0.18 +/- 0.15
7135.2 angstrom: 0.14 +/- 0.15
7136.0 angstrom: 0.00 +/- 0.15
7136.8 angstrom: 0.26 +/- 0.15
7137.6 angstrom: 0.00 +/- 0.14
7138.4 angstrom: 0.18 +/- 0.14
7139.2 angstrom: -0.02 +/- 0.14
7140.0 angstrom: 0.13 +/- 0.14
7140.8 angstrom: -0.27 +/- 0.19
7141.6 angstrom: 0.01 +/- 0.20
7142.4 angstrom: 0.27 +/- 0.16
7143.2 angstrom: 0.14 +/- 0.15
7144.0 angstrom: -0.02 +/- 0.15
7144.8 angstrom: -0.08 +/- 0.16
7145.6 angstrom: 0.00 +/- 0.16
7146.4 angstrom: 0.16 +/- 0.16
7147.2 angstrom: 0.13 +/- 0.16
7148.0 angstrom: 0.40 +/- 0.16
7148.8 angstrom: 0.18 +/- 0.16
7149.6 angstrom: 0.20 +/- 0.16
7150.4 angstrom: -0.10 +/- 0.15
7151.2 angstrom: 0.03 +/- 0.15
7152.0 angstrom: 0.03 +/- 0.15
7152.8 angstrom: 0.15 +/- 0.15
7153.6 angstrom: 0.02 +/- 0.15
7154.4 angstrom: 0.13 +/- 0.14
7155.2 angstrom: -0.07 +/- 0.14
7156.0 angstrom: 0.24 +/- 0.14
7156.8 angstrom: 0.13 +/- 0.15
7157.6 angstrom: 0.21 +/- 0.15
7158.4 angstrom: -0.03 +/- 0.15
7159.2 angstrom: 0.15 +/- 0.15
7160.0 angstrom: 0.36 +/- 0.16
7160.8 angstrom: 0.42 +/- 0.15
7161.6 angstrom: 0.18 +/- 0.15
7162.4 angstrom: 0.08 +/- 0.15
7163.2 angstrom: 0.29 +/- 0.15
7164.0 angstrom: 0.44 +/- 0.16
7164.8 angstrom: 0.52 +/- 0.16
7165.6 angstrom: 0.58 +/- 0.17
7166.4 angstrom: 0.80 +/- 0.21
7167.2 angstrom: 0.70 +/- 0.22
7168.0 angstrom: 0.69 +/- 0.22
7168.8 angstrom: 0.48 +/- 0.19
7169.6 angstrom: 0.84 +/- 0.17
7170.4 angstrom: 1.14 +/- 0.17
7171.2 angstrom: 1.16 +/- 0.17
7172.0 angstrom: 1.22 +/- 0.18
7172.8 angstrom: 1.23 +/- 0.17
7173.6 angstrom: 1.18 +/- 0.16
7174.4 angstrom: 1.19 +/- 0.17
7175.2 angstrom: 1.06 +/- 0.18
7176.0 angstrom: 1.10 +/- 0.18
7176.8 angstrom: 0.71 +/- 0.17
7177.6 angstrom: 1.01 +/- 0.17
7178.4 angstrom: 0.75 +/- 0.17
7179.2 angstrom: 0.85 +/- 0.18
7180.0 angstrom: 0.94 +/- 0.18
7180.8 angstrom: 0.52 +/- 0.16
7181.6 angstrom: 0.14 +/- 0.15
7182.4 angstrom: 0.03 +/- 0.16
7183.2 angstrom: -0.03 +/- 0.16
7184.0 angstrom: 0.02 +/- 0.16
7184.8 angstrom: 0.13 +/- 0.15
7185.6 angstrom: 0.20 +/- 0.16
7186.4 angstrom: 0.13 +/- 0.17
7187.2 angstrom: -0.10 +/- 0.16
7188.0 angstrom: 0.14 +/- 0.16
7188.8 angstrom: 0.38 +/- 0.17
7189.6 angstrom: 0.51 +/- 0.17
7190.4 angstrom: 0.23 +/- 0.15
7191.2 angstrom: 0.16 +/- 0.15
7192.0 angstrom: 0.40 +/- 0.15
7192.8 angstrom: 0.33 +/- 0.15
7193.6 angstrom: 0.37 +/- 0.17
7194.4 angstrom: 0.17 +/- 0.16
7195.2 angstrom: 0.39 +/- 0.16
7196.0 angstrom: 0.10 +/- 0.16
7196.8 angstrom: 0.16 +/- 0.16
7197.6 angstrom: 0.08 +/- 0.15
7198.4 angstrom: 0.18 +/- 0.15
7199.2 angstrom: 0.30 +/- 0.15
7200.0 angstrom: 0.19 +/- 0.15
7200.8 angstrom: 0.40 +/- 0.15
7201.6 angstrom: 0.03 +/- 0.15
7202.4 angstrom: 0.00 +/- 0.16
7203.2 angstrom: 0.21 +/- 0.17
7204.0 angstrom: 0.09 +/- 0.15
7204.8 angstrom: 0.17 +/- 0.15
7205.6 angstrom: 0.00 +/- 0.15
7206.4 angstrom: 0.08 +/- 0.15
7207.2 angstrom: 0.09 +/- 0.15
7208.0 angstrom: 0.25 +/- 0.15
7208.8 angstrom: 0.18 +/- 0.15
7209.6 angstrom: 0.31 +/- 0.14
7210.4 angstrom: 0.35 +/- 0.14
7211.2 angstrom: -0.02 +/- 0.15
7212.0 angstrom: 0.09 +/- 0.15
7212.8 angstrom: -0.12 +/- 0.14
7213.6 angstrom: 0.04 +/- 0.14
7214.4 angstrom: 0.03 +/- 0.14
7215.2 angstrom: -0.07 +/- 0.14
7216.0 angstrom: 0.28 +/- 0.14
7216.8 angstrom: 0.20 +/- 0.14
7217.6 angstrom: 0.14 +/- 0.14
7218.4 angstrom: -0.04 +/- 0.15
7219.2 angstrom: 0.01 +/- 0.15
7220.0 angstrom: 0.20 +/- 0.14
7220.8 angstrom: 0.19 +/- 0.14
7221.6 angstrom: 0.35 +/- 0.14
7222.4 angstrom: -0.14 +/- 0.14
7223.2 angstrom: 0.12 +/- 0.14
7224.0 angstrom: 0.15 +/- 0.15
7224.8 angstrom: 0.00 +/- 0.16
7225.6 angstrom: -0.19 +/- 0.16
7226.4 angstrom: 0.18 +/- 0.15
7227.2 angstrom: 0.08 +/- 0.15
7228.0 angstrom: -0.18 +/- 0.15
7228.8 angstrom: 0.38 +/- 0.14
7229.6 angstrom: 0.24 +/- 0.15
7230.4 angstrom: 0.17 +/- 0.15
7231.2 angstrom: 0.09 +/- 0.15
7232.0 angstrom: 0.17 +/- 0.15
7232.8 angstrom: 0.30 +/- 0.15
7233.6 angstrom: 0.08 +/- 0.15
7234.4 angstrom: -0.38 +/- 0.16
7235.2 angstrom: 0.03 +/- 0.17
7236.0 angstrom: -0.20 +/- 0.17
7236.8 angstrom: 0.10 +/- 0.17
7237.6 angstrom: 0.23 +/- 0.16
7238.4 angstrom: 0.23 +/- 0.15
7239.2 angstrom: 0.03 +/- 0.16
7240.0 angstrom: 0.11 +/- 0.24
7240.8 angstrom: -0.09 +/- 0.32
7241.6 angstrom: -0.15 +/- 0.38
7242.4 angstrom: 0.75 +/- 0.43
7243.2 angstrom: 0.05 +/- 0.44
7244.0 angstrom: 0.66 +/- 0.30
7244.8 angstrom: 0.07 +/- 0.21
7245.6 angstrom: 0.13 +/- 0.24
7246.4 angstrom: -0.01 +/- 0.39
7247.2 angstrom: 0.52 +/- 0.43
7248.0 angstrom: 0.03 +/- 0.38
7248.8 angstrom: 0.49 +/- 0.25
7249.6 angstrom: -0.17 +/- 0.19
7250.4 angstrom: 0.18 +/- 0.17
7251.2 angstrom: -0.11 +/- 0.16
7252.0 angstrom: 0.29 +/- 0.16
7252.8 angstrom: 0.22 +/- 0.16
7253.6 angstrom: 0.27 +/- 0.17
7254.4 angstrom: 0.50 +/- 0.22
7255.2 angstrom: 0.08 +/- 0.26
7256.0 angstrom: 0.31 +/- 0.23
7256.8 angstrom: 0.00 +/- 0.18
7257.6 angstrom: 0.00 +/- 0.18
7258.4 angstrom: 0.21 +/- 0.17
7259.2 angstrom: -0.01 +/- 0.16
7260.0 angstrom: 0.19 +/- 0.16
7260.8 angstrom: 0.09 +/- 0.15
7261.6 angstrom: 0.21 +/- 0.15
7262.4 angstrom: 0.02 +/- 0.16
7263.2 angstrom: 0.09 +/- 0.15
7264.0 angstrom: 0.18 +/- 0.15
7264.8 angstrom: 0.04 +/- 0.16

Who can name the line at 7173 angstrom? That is [O II]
